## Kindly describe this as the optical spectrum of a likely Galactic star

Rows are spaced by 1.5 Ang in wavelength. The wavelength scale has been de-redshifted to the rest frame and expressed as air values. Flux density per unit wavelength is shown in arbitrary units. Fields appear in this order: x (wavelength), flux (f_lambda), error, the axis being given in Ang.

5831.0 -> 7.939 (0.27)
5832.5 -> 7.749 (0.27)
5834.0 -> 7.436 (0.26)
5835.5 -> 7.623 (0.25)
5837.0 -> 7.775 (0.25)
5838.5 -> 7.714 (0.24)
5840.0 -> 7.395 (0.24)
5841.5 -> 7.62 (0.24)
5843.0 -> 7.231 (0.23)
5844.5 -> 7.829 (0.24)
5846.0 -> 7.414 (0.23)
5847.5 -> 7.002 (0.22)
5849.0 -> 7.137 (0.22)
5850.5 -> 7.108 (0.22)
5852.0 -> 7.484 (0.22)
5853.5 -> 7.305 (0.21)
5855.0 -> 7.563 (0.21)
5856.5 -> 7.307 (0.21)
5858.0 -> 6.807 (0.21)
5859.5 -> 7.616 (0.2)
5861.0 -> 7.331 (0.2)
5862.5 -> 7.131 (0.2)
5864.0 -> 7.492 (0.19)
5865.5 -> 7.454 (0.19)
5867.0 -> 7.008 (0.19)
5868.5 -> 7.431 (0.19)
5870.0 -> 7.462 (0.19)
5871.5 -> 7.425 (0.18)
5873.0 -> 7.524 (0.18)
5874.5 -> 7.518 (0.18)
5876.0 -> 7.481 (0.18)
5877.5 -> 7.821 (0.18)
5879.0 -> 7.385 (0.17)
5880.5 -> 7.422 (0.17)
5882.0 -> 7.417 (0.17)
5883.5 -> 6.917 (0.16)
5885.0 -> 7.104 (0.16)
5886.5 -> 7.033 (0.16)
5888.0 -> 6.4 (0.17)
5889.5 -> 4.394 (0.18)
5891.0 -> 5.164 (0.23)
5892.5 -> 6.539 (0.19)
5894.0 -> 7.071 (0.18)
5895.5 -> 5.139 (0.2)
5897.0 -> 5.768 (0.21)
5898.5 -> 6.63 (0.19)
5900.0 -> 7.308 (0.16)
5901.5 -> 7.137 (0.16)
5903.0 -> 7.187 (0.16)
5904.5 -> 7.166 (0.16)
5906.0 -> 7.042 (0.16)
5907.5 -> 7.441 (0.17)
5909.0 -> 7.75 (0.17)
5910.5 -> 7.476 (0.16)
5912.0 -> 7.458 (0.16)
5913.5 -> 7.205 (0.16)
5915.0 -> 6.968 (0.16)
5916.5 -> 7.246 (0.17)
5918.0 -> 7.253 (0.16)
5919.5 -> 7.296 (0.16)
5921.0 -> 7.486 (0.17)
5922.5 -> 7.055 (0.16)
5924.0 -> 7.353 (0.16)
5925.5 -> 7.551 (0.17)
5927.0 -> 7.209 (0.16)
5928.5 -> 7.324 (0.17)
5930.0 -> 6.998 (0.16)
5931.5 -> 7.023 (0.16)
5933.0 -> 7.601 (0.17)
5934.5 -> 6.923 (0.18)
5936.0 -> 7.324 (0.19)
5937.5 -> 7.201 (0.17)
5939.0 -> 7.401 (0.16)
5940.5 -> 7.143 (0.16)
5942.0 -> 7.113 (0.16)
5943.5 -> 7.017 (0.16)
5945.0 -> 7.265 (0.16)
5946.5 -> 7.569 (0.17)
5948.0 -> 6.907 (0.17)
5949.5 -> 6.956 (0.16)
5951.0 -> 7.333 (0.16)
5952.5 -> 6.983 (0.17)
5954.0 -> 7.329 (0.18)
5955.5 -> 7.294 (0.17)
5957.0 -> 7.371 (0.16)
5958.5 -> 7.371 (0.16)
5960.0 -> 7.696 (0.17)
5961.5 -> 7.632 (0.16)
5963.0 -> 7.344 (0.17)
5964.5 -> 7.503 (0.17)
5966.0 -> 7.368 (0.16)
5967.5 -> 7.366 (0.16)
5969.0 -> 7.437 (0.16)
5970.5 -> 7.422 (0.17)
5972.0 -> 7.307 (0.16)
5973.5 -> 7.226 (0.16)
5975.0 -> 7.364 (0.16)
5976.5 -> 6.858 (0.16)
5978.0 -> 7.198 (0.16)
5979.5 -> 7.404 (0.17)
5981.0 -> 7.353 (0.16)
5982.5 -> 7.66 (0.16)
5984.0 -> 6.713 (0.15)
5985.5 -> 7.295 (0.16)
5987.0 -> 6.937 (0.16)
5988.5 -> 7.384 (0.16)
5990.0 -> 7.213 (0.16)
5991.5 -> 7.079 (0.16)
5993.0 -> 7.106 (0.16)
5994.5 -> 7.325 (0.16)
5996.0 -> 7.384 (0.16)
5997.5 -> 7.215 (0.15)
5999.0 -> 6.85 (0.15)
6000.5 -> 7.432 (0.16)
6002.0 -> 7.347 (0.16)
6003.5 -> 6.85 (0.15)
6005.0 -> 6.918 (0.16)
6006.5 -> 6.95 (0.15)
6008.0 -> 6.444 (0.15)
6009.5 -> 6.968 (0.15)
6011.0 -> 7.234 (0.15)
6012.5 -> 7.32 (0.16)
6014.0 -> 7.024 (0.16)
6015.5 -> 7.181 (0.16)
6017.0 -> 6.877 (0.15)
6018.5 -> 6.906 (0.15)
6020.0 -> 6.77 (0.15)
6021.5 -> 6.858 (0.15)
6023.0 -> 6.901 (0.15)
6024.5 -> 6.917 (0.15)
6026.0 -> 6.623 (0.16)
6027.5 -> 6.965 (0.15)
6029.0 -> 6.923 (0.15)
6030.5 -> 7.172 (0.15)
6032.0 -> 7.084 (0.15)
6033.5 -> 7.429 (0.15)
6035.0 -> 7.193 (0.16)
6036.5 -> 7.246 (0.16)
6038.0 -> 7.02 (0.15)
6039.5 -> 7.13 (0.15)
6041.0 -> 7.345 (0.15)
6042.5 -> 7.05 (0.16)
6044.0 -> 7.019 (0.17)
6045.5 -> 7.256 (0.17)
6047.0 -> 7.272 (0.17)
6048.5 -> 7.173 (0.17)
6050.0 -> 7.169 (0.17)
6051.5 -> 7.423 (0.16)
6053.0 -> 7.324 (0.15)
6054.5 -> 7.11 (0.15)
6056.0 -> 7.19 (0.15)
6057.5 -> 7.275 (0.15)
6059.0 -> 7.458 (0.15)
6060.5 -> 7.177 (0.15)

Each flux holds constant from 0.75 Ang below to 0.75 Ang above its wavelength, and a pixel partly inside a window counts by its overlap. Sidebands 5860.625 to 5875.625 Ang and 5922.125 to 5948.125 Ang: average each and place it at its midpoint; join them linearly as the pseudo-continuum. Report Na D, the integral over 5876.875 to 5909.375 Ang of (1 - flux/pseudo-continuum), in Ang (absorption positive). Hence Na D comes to 2.5 Ang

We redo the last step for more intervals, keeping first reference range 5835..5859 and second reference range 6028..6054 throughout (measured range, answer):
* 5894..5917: 1.1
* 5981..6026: 1.0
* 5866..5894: 1.5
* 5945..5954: 0.1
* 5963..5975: -0.2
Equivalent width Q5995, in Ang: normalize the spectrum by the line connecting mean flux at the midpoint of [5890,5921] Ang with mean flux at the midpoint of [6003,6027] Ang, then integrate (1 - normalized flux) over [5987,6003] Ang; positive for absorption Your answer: -0.7 Ang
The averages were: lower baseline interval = 6.91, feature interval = 7.21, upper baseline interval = 6.92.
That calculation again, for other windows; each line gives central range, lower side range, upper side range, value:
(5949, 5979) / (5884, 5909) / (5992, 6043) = -2.10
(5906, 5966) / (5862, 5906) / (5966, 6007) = -1.84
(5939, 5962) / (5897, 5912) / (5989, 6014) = -0.40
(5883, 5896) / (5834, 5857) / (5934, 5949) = 1.99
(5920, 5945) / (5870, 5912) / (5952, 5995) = -0.42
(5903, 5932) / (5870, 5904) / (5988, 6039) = -1.67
